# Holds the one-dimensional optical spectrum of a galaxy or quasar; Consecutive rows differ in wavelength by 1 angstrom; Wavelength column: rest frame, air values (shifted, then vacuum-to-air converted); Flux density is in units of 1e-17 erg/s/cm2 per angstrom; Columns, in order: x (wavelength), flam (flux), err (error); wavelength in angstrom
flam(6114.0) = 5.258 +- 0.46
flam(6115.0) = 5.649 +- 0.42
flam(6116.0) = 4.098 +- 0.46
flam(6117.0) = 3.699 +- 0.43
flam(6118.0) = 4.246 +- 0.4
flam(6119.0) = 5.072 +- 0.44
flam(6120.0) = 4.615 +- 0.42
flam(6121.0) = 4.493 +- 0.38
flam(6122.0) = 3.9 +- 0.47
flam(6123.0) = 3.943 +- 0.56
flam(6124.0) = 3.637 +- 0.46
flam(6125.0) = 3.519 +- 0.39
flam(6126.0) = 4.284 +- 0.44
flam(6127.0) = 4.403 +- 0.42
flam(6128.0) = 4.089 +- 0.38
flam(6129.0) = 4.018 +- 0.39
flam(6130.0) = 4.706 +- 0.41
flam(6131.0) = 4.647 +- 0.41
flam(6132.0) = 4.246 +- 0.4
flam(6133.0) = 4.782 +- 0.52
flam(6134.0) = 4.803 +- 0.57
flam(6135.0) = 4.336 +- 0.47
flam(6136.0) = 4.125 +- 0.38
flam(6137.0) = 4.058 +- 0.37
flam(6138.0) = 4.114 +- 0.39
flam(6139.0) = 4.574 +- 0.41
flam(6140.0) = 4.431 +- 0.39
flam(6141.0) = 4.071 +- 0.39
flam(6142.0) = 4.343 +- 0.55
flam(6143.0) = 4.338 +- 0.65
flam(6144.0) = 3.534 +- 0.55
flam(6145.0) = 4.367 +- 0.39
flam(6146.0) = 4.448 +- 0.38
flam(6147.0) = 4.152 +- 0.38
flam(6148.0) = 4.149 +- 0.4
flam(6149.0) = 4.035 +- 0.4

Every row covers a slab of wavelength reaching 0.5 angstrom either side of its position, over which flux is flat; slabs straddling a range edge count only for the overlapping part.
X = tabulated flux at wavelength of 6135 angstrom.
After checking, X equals 4.336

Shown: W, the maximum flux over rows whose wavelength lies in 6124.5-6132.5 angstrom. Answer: 4.706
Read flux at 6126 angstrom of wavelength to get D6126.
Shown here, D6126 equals 4.284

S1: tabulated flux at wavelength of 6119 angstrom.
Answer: 5.072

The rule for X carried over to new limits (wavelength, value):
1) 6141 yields 4.071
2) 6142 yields 4.343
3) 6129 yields 4.018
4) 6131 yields 4.647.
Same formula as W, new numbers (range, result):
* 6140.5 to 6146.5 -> 4.448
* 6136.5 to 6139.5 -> 4.574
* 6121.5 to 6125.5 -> 3.943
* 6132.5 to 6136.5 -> 4.803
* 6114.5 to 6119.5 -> 5.649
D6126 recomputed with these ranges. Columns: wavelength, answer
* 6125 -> 3.519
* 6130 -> 4.706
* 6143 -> 4.338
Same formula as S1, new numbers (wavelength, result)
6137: 4.058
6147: 4.152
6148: 4.149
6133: 4.782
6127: 4.403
